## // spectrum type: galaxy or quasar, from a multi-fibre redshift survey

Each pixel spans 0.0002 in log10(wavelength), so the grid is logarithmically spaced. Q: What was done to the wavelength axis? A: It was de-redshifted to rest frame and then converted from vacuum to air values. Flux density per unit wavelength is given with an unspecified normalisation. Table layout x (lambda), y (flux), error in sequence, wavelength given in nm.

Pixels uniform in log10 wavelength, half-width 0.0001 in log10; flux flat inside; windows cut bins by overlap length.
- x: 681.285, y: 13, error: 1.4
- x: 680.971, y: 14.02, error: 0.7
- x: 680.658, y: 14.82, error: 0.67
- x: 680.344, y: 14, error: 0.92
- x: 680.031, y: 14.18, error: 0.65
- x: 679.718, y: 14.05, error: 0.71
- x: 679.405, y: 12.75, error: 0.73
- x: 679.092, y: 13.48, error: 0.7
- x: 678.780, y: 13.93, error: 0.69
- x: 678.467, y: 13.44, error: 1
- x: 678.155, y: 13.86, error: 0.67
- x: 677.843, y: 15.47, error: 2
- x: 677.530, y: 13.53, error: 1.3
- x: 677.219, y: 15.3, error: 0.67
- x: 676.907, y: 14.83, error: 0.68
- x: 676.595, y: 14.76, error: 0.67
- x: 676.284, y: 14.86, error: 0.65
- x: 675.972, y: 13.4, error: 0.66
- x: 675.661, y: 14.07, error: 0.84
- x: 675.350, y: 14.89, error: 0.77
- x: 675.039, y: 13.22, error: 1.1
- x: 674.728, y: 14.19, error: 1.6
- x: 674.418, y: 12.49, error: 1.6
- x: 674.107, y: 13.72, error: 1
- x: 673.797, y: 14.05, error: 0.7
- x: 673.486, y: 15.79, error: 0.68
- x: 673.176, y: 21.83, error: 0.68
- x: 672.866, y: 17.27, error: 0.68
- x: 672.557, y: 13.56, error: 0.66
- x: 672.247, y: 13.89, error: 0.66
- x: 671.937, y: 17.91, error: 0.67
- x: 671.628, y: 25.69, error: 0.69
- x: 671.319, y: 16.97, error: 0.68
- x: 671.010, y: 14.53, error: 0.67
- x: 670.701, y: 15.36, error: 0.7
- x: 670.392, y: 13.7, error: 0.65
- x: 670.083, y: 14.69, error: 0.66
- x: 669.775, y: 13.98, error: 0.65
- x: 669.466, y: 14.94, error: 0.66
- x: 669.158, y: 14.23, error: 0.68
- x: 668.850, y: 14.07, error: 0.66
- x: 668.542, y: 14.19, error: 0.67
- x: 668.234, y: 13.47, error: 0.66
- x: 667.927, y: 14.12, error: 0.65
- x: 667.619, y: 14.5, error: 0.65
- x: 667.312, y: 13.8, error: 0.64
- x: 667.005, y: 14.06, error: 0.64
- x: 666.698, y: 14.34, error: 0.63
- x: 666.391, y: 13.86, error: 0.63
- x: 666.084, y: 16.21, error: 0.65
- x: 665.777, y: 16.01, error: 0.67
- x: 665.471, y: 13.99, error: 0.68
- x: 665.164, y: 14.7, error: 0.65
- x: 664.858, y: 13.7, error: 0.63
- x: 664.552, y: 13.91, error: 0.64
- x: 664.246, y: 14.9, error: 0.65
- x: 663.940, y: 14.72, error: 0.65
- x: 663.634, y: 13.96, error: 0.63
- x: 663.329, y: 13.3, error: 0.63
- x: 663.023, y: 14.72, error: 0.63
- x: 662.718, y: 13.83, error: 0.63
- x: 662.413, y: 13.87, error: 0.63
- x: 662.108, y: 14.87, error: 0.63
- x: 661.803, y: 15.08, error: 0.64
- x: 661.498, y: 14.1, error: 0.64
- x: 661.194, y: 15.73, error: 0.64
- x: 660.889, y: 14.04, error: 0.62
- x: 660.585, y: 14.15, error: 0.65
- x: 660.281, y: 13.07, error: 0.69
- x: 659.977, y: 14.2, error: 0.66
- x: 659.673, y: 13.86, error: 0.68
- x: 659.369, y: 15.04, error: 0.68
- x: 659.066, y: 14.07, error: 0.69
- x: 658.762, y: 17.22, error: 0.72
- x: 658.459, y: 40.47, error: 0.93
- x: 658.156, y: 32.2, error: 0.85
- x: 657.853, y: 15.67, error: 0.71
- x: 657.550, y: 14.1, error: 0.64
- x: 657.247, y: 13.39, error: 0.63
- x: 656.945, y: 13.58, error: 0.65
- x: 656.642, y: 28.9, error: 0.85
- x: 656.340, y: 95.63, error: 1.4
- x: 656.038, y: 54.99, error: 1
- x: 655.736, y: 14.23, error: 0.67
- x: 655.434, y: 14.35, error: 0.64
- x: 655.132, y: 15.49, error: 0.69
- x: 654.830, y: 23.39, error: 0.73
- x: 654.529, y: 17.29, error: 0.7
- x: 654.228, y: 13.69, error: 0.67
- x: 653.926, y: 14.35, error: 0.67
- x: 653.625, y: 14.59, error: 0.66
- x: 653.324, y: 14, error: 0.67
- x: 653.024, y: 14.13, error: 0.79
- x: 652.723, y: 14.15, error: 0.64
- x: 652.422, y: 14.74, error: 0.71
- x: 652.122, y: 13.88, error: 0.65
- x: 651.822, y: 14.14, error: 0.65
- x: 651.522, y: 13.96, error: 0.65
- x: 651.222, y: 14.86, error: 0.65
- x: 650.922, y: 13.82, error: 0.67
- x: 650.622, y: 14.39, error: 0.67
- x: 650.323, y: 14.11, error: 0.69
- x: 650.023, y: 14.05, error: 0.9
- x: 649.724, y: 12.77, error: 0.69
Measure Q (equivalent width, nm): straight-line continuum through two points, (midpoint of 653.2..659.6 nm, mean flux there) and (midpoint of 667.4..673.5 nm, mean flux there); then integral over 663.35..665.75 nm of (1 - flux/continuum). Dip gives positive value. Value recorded 0.59 nm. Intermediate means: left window 23.6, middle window 14.3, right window 15.7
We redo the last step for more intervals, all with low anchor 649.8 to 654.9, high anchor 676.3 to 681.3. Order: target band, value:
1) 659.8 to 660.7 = 0.05 nm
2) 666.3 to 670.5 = 0.07 nm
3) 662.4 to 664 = 0.05 nm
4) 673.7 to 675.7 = 0.06 nm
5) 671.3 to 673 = -0.39 nm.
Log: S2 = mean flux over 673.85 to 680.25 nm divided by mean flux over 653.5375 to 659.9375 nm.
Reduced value 0.60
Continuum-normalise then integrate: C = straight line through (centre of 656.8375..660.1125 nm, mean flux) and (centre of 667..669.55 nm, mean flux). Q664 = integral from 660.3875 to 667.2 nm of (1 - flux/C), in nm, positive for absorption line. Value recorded 0.71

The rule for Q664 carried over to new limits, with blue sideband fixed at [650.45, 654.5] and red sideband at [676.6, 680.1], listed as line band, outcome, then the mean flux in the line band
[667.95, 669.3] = 0.02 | 14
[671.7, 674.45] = -0.37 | 16.1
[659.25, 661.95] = -0.02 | 14.4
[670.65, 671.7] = -0.27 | 17.8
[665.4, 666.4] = -0.08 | 15.3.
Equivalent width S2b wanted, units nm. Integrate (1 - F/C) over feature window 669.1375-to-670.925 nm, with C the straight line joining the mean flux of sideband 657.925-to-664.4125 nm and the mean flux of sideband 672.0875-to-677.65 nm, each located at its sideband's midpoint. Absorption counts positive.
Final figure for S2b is 0.102 nm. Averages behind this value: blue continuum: 16.5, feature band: 14.5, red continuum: 14.8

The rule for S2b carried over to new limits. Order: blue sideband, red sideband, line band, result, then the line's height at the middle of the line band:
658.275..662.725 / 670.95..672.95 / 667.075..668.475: 0.244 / 16.9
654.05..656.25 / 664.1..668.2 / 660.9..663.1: 0.420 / 18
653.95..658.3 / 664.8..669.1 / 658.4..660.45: 0.482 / 22.4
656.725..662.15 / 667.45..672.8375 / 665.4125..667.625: 0.182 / 15.9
